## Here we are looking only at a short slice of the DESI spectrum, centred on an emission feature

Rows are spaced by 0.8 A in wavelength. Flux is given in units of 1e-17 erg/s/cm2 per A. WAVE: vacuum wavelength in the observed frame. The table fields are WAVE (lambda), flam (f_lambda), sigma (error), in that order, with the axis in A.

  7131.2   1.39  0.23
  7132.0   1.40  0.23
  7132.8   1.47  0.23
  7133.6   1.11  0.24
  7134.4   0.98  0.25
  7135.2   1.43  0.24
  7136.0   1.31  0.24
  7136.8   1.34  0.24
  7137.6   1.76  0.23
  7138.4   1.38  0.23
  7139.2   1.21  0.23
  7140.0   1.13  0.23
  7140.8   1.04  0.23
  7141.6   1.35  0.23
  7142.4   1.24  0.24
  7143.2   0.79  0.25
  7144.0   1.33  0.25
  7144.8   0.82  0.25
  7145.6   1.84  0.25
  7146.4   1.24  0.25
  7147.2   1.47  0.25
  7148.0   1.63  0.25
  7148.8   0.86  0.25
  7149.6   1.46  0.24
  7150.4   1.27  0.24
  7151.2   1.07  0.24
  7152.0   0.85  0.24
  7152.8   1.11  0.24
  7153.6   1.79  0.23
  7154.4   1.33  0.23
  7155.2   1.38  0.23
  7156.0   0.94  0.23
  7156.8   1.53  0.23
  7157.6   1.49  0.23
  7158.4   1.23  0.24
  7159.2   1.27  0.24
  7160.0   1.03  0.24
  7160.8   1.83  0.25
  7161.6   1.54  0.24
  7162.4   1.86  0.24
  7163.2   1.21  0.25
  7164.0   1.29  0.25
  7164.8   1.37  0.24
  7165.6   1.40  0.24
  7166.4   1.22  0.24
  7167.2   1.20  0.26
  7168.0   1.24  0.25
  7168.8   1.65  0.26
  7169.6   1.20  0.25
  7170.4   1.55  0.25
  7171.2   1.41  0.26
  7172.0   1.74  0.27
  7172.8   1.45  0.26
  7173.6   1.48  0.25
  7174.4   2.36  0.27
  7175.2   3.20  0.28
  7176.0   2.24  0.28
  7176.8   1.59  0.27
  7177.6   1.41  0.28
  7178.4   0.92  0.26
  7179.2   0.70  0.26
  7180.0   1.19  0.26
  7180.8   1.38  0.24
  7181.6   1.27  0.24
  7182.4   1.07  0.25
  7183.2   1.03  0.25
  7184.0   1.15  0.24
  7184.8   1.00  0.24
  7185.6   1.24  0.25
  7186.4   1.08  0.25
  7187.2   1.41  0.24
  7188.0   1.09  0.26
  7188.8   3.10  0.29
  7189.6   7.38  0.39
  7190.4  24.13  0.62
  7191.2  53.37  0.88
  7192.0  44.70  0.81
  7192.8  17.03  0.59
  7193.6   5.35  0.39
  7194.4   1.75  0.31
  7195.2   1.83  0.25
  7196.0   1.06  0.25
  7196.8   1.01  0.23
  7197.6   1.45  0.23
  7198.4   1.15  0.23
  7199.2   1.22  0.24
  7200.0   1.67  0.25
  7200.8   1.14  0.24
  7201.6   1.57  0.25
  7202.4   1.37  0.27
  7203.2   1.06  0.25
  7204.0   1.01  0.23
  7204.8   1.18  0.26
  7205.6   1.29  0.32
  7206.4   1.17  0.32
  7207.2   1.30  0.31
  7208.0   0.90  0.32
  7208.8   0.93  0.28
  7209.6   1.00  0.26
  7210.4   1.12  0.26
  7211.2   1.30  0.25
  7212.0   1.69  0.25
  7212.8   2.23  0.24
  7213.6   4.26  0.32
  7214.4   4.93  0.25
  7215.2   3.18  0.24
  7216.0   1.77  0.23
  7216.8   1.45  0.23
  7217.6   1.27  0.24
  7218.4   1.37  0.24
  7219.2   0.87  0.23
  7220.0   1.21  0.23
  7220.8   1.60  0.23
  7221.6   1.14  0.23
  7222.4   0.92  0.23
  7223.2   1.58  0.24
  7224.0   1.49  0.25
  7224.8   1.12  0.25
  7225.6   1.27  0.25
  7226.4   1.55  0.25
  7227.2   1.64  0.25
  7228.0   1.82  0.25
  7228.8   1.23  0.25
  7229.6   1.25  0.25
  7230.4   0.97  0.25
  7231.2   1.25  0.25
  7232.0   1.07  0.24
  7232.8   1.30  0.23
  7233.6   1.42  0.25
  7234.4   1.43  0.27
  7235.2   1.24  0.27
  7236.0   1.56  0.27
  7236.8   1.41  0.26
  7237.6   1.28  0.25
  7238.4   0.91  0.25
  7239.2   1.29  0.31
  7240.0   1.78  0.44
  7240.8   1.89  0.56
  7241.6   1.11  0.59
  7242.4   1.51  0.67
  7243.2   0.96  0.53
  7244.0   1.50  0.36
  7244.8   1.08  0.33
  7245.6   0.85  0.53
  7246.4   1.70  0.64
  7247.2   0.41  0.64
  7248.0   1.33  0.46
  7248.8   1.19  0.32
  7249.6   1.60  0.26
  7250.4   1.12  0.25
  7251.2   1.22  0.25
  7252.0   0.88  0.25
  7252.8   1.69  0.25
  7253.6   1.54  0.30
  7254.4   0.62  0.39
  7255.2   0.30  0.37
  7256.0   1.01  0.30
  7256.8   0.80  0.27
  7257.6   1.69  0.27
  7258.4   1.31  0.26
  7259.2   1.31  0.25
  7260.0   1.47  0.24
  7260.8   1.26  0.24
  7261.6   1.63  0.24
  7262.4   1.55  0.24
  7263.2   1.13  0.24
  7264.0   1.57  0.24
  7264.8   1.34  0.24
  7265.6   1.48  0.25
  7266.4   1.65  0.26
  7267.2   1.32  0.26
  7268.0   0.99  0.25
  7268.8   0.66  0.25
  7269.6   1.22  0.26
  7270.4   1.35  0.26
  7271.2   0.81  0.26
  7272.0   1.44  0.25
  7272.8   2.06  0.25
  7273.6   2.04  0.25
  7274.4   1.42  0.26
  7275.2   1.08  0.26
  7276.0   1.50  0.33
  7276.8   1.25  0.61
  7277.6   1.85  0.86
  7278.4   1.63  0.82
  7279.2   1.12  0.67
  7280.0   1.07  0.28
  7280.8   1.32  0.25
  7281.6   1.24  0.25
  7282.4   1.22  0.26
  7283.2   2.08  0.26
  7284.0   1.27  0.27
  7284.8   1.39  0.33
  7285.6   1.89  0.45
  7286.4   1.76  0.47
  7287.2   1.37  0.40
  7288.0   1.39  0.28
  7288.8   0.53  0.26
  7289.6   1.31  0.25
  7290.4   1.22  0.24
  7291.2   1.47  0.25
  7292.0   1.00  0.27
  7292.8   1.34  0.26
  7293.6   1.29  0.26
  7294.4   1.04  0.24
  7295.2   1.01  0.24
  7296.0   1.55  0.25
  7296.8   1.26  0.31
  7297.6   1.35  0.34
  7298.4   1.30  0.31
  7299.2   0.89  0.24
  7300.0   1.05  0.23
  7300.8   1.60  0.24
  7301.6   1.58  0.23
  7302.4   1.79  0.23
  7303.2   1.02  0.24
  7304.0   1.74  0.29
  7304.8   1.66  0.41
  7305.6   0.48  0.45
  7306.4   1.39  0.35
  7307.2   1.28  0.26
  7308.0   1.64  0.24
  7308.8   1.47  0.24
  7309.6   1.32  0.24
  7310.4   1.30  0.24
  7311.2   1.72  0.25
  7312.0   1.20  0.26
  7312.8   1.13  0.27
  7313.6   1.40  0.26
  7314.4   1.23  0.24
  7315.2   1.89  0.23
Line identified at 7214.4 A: [N II] 6583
